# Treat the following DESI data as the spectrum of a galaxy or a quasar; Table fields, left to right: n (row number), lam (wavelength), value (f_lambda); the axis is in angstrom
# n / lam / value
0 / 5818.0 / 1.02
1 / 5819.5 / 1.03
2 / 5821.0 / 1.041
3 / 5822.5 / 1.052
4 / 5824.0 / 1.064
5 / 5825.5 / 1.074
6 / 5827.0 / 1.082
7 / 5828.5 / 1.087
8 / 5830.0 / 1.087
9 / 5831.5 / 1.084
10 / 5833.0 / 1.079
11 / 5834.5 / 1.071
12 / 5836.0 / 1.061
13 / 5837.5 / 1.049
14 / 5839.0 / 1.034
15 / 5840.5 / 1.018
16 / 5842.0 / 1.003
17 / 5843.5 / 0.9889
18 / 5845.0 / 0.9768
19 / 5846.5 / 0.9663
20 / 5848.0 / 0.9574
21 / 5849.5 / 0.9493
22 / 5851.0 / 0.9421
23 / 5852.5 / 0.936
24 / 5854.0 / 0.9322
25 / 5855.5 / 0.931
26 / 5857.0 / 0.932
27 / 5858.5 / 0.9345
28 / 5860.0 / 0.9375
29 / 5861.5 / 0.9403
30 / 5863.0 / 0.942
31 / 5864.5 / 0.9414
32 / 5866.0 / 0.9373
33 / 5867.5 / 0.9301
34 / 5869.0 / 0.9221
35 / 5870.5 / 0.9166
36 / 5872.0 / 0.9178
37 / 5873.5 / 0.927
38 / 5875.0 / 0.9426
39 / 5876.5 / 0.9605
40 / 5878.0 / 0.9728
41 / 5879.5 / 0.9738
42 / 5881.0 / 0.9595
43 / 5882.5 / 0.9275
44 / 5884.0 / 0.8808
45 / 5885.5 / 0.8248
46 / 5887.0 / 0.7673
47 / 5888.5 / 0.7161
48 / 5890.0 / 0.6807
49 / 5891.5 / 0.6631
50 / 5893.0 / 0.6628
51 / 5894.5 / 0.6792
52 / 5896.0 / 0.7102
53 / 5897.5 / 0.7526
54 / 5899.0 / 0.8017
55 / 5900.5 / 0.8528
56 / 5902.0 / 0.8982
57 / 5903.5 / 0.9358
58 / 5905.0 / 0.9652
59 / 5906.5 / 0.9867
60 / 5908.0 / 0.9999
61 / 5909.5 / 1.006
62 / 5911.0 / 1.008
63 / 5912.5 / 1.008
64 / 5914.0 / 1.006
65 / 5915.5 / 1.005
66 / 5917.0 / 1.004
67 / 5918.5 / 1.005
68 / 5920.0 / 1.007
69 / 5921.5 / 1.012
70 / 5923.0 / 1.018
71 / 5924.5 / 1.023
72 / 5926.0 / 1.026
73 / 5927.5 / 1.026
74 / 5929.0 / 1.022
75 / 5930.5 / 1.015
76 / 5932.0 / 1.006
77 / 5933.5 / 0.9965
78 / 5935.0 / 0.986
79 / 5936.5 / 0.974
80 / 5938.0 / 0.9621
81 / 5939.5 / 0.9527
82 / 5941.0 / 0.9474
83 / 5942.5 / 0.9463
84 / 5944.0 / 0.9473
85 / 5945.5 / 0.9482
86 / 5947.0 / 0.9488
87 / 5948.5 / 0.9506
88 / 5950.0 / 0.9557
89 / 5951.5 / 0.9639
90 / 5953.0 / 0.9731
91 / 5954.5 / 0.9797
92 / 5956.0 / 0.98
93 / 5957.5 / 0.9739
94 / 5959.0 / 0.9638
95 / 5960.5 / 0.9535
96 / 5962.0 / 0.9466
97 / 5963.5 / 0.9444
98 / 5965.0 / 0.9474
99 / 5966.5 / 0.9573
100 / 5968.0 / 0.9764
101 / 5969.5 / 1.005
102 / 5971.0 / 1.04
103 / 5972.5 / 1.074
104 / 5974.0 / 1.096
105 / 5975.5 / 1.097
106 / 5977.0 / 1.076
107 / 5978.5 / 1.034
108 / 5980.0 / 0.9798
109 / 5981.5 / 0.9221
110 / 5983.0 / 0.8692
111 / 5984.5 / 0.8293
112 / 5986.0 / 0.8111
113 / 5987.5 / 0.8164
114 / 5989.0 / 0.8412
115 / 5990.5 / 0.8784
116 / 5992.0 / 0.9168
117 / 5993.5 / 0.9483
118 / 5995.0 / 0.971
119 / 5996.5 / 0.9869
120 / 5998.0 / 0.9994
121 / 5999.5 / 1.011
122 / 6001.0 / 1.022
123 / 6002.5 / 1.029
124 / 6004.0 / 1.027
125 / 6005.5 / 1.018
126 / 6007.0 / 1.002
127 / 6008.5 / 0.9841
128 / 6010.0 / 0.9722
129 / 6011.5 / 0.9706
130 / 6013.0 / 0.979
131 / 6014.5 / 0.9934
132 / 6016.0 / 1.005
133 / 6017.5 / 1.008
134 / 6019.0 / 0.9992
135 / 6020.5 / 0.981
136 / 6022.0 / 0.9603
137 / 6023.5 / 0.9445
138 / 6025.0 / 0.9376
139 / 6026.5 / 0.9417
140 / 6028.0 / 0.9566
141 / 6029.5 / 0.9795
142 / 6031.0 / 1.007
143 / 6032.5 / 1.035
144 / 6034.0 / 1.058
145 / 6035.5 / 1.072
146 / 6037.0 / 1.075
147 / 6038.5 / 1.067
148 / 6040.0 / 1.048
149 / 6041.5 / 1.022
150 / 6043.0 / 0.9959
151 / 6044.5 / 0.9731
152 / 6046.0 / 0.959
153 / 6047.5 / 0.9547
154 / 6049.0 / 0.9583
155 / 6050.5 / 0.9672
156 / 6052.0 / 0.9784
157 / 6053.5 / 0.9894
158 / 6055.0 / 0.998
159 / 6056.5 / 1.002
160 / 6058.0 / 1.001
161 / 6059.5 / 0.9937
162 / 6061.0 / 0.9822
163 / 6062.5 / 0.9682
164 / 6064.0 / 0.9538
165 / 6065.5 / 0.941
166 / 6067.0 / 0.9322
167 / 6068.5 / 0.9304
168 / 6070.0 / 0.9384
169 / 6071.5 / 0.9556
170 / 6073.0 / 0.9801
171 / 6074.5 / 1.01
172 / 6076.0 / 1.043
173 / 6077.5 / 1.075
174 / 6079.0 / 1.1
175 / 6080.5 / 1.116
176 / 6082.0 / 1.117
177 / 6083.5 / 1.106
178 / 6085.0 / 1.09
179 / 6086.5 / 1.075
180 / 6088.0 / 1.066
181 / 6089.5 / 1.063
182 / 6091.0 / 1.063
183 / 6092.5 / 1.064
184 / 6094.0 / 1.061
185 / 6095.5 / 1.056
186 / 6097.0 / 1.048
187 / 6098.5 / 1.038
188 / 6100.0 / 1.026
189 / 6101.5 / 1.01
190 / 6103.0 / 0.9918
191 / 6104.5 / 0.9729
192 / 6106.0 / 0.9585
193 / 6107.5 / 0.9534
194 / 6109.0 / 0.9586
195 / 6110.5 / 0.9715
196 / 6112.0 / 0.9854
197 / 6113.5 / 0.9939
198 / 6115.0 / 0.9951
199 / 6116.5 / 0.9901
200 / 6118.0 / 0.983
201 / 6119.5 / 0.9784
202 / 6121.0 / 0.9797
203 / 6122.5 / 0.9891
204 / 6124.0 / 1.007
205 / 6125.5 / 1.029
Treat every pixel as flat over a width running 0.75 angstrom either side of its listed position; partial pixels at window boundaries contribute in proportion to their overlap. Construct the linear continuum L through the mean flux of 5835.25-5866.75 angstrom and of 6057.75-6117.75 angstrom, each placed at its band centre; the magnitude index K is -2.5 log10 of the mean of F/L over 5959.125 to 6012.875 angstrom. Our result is 0.03 mag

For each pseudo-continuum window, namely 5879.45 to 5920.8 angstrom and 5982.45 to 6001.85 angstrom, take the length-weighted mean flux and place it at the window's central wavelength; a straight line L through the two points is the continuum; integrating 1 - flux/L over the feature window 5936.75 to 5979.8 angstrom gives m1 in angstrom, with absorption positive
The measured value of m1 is -3.8 angstrom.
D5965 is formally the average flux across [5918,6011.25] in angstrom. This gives 0.976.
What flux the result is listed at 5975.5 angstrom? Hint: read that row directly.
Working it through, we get 1.097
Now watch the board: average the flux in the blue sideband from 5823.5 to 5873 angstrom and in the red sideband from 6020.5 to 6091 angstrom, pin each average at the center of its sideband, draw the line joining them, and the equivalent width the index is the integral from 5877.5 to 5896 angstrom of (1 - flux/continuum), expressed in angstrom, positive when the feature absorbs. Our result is 3.5 angstrom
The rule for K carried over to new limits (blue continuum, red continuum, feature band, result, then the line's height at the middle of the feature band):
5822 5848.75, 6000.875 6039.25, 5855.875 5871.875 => 0.11 mag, 1.03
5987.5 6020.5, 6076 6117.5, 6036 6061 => 0.01 mag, 1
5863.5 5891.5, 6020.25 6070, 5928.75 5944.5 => -0.06 mag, 0.923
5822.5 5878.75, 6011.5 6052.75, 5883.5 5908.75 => 0.22 mag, 0.988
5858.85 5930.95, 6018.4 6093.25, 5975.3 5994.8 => 0.05 mag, 0.968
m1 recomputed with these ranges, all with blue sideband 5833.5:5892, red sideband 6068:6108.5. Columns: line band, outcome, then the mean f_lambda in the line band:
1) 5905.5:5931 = -1.4 angstrom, 1.01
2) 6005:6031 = 0.6 angstrom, 0.979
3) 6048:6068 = 0.9 angstrom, 0.973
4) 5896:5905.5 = 1.0 angstrom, 0.853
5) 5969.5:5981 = -0.8 angstrom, 1.05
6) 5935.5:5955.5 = 0.2 angstrom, 0.958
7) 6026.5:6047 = -0.1 angstrom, 1.02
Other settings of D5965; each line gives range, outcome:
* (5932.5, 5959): 0.964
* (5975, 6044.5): 0.979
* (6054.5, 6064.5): 0.986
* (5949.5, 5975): 0.986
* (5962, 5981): 1.01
